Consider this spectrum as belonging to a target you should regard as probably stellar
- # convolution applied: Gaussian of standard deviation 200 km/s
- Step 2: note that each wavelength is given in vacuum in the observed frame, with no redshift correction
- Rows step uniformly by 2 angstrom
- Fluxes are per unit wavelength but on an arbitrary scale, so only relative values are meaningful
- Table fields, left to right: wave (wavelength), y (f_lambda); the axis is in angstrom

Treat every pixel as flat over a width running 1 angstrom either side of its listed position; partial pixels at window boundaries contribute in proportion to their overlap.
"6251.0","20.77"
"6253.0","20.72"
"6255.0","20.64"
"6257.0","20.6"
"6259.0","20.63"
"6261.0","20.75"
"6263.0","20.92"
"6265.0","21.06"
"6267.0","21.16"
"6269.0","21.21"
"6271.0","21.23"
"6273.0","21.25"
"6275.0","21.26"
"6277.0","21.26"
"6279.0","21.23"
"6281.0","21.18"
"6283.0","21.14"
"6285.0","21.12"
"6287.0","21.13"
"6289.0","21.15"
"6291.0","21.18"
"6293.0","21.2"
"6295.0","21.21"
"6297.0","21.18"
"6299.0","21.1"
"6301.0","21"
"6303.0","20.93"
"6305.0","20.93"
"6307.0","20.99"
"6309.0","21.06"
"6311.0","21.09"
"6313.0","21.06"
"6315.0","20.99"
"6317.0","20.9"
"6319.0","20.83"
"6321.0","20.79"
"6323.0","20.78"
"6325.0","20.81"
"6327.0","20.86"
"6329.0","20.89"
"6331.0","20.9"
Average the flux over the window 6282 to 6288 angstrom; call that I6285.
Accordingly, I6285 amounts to 21.1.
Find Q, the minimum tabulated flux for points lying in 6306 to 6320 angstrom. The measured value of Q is 20.83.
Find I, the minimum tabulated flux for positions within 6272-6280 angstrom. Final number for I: 21.23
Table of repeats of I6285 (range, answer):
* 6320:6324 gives 20.8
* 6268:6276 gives 21.2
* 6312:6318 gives 21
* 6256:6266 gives 20.8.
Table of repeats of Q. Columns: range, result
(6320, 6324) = 20.78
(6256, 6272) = 20.6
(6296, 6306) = 20.93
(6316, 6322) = 20.79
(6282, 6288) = 21.12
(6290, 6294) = 21.18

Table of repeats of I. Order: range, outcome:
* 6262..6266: 20.92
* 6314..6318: 20.9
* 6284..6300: 21.1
